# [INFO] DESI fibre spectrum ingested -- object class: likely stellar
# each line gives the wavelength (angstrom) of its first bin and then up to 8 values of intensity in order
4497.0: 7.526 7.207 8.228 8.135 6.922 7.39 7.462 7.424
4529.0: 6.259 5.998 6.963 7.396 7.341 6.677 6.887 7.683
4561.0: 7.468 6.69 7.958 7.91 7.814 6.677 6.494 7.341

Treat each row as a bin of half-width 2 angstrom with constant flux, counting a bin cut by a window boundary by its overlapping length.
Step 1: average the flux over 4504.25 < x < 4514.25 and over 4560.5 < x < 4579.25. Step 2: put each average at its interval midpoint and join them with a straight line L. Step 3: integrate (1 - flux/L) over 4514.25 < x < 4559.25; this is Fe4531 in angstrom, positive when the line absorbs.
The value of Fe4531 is 3.7 angstrom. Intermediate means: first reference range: 7.77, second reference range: 7.56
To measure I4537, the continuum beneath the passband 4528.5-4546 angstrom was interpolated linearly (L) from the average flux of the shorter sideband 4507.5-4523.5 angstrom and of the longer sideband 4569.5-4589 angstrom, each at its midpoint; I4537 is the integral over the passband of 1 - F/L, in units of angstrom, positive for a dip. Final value 1.4 angstrom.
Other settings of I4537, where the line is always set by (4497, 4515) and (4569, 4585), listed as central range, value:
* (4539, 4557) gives 0.84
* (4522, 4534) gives 1.38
